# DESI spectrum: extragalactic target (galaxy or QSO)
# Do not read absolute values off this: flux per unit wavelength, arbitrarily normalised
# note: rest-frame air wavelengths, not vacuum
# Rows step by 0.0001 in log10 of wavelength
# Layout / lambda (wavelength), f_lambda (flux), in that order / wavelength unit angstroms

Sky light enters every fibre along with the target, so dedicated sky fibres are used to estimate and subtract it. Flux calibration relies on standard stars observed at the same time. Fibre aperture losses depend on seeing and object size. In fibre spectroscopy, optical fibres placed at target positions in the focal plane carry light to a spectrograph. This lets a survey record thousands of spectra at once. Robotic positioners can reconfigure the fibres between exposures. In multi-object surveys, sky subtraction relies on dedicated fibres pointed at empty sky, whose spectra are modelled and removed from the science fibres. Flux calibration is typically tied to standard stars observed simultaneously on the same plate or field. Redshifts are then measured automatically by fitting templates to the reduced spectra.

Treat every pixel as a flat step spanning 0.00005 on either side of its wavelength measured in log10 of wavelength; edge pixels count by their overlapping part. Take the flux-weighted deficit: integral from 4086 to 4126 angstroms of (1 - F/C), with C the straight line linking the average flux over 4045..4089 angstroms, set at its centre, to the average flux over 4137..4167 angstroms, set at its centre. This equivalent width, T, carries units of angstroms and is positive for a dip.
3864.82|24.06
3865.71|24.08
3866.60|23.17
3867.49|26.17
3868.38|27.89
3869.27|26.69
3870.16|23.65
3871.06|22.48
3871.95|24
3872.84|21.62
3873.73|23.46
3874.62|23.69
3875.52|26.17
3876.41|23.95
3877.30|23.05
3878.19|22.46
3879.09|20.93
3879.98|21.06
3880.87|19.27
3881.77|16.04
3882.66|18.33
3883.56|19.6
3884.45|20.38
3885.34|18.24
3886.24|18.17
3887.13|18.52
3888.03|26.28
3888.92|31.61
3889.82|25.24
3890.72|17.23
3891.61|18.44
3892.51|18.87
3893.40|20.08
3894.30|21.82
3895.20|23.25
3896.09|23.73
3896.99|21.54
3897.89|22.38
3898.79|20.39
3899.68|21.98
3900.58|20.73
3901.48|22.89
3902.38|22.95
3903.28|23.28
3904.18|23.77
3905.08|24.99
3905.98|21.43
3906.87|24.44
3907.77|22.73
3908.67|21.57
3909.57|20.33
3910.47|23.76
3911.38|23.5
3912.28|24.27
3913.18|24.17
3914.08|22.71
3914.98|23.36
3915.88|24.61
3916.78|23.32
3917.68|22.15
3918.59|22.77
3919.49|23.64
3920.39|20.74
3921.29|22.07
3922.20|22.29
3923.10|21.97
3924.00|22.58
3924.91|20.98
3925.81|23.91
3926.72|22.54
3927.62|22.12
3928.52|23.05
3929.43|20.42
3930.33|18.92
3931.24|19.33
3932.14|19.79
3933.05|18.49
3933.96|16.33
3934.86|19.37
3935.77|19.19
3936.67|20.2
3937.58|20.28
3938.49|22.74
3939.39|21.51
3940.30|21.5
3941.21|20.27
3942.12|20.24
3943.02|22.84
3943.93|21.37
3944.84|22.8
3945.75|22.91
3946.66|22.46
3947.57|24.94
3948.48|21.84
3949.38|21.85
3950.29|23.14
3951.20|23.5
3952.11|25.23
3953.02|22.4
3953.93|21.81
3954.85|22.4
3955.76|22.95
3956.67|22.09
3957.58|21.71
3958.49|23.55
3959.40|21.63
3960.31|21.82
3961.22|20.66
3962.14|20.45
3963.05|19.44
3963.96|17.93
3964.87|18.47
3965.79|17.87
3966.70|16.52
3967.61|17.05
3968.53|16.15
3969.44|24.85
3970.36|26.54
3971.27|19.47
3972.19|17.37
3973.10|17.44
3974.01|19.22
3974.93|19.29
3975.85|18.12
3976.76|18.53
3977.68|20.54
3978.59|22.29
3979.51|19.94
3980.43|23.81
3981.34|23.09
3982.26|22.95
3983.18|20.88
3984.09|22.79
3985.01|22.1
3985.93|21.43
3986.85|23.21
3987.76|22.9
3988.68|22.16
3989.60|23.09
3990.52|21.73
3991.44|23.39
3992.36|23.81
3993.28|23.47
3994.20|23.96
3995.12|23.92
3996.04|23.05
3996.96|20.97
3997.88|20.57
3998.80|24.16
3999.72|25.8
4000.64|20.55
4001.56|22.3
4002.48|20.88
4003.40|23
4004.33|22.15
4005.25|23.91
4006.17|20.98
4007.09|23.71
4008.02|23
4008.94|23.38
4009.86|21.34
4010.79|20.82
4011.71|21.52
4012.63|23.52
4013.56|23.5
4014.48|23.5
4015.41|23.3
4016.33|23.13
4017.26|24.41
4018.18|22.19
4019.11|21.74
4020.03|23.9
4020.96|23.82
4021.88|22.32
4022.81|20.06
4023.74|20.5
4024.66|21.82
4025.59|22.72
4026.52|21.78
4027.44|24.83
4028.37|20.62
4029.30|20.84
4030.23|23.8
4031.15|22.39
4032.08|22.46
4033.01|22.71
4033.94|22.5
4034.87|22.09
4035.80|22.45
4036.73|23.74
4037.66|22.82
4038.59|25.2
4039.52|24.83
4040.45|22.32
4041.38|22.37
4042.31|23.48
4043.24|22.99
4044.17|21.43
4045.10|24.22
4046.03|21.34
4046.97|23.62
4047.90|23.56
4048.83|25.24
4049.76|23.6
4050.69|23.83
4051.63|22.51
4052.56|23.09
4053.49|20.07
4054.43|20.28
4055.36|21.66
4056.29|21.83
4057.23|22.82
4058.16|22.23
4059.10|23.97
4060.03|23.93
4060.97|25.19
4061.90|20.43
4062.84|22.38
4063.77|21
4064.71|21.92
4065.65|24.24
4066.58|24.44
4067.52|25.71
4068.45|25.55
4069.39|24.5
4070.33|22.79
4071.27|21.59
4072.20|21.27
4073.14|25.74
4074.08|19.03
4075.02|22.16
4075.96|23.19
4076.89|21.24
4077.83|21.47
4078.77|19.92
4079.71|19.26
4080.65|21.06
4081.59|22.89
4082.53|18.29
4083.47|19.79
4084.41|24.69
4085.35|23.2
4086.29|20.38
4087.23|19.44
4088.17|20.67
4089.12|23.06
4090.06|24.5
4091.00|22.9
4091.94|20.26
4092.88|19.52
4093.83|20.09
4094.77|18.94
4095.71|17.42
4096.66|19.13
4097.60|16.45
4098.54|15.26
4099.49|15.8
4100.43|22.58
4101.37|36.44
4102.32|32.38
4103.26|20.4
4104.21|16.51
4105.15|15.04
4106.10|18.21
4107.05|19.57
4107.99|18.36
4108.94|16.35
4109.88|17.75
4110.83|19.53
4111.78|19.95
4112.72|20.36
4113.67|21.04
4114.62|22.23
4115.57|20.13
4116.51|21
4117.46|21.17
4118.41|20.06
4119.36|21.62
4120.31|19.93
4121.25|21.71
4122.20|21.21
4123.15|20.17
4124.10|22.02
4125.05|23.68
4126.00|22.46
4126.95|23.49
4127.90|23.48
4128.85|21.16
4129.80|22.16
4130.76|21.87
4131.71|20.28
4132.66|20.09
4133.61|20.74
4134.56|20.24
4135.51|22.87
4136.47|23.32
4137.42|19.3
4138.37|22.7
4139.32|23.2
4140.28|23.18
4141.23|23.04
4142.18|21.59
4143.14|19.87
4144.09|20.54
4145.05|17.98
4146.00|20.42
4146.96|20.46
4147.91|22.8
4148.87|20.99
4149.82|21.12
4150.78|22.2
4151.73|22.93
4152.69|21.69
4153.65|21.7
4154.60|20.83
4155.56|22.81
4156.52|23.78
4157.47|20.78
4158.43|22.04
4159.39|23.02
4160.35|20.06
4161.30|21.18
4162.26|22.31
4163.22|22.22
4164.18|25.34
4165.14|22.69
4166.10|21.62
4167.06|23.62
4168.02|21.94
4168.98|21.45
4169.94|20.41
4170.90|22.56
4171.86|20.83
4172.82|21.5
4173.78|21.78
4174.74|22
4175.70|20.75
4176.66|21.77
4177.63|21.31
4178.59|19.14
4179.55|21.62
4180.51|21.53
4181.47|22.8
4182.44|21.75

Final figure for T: 2.7 angstroms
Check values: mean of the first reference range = 22.4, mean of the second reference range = 21.8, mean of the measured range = 20.6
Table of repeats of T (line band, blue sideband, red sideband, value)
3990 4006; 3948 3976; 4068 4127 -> -1.5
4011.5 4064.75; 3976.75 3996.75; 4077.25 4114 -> -2.9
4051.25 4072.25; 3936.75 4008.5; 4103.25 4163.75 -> -1.5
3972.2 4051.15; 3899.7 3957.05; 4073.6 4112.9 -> -4.1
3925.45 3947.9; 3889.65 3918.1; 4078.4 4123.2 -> 1.0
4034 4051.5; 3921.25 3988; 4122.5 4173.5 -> -1.5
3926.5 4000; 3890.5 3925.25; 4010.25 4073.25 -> 3.8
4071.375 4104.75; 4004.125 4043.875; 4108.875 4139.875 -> 0.7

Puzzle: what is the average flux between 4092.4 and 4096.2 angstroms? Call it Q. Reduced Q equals 19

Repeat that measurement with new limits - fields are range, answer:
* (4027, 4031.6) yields 22.5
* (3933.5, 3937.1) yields 18.8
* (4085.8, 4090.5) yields 21.6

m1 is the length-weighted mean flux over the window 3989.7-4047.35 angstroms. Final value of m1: 22.7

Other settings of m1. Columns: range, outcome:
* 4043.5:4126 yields 21.6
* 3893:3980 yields 21.5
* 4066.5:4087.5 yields 22.1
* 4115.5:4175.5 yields 21.7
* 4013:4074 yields 22.9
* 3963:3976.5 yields 19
